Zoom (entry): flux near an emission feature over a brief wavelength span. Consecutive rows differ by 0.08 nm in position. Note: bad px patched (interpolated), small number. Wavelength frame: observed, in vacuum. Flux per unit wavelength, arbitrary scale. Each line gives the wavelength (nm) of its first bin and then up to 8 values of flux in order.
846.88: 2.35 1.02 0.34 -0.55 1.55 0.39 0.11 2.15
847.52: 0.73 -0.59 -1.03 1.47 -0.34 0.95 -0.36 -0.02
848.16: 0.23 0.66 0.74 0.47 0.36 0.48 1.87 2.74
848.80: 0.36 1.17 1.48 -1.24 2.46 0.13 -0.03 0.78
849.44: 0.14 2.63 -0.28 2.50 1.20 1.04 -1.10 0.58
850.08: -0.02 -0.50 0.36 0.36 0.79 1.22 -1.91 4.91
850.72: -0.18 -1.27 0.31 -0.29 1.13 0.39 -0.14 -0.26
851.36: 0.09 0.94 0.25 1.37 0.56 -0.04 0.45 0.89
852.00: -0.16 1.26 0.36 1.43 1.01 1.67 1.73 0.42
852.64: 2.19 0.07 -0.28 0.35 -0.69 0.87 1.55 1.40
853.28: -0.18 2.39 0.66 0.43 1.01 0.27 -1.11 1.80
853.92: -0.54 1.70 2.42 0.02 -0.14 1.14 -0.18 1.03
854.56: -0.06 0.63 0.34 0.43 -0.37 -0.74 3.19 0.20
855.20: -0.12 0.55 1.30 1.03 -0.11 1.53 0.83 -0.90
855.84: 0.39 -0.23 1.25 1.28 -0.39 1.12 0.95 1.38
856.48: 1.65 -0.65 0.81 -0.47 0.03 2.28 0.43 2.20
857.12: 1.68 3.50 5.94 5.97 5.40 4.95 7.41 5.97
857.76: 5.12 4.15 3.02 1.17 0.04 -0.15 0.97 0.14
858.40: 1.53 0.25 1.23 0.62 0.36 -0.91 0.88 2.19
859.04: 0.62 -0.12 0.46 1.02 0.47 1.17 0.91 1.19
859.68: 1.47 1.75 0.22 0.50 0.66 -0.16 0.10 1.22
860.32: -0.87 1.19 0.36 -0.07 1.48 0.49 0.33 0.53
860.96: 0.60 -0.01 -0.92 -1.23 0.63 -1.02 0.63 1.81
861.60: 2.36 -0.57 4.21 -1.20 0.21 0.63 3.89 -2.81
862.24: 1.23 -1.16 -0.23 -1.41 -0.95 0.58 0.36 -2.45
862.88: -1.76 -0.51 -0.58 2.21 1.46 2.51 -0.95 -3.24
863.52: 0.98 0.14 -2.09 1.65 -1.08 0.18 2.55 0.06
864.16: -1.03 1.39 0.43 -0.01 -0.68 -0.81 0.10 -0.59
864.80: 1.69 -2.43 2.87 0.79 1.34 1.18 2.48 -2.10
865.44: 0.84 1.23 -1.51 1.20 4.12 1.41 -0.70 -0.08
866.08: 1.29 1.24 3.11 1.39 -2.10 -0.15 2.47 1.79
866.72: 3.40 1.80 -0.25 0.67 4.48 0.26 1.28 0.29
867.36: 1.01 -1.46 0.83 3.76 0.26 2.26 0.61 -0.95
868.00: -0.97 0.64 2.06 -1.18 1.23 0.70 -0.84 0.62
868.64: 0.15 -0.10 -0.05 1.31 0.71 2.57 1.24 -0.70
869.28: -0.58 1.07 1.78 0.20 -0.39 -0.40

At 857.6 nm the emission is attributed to H-beta 4861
